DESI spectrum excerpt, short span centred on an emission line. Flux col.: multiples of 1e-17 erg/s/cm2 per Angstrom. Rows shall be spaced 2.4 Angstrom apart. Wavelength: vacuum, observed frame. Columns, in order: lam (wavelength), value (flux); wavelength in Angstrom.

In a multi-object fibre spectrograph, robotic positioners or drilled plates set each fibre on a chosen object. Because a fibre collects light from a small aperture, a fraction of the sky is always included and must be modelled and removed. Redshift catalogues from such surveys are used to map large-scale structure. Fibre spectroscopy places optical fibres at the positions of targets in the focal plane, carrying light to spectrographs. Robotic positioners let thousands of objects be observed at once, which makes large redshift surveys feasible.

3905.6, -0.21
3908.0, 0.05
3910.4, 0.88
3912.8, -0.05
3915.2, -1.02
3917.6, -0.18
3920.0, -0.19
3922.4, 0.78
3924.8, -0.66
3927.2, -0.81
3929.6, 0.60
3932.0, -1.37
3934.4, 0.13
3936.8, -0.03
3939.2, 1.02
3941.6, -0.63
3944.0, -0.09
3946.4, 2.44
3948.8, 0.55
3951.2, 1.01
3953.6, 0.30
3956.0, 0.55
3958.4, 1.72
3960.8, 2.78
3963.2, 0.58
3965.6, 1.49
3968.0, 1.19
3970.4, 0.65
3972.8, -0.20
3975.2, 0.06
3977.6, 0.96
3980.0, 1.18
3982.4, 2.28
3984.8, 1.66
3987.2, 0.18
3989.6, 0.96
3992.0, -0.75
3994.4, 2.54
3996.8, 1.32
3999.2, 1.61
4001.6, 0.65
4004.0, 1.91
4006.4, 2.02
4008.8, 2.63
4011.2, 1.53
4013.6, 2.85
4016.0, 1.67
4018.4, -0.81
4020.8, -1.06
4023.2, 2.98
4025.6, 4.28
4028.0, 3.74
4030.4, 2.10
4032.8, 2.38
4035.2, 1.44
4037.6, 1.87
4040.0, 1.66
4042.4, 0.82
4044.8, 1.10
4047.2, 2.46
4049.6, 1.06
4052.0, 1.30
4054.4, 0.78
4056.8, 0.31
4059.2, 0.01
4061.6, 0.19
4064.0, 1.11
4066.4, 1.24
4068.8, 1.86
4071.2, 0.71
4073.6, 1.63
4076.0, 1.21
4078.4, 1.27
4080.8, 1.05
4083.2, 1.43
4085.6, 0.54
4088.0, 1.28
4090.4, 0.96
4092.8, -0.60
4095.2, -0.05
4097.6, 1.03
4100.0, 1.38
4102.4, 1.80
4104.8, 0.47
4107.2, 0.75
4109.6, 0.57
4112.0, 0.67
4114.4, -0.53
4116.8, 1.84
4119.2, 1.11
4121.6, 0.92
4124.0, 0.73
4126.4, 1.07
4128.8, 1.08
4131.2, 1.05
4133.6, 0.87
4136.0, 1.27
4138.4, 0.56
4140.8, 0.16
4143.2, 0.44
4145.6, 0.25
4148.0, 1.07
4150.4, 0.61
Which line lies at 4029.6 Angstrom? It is Lyman alpha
